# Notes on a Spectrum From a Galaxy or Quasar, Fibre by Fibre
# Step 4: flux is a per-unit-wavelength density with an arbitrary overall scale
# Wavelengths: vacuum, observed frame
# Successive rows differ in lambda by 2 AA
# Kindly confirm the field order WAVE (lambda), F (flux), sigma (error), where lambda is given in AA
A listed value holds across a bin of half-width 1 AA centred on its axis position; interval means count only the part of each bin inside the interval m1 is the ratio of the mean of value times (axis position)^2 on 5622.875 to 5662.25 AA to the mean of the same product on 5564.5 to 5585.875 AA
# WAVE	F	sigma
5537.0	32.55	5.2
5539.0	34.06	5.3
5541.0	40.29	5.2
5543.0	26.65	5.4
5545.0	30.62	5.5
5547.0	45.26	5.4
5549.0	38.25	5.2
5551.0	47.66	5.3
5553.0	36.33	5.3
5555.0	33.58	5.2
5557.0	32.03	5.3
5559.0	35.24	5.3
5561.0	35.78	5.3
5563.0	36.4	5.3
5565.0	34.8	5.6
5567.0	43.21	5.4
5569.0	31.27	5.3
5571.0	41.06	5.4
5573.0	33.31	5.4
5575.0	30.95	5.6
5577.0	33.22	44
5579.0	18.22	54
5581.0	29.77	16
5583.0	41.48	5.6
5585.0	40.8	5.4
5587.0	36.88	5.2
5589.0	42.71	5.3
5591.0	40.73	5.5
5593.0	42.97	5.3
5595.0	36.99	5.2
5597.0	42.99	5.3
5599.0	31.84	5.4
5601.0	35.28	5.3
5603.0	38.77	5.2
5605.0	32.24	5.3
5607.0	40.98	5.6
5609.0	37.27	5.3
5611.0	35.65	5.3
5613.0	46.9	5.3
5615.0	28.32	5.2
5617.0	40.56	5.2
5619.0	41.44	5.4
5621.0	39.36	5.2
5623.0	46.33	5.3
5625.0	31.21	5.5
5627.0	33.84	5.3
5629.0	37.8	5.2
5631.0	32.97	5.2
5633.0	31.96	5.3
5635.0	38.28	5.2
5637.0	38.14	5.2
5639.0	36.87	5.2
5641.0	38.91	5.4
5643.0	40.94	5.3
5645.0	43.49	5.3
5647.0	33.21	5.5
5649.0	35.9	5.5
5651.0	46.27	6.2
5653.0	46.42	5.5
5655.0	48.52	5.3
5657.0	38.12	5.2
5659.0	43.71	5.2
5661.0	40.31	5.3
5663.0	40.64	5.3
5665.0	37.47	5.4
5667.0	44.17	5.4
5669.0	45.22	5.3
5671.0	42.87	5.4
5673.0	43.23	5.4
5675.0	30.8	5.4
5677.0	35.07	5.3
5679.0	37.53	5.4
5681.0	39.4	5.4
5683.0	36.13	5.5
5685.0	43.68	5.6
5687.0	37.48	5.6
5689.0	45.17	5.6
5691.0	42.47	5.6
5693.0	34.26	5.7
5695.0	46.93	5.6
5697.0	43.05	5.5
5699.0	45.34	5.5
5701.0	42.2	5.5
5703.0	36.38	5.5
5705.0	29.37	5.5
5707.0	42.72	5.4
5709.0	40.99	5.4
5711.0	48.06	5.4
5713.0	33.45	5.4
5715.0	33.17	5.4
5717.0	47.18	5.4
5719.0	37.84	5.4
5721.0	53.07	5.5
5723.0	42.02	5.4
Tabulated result 1.16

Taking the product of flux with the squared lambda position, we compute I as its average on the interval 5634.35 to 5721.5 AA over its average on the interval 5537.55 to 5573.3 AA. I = 1.16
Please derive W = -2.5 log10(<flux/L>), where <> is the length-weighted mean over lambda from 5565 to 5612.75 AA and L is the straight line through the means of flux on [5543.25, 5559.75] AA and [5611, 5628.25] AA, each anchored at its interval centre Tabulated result 0.03 mag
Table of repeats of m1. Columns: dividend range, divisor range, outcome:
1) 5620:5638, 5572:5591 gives 1.08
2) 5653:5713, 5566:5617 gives 1.15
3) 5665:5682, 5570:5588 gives 1.21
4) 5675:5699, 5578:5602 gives 1.13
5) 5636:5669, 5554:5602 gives 1.17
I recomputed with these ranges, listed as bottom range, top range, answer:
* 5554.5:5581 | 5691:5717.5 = 1.25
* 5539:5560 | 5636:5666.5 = 1.16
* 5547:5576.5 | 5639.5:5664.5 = 1.16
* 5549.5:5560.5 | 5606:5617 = 1.05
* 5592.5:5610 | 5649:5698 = 1.12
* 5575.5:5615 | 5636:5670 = 1.14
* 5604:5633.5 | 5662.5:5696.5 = 1.10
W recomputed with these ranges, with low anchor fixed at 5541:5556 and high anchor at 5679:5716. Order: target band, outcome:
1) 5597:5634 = 0.04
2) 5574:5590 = 0.11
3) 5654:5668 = -0.07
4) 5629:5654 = 0.01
